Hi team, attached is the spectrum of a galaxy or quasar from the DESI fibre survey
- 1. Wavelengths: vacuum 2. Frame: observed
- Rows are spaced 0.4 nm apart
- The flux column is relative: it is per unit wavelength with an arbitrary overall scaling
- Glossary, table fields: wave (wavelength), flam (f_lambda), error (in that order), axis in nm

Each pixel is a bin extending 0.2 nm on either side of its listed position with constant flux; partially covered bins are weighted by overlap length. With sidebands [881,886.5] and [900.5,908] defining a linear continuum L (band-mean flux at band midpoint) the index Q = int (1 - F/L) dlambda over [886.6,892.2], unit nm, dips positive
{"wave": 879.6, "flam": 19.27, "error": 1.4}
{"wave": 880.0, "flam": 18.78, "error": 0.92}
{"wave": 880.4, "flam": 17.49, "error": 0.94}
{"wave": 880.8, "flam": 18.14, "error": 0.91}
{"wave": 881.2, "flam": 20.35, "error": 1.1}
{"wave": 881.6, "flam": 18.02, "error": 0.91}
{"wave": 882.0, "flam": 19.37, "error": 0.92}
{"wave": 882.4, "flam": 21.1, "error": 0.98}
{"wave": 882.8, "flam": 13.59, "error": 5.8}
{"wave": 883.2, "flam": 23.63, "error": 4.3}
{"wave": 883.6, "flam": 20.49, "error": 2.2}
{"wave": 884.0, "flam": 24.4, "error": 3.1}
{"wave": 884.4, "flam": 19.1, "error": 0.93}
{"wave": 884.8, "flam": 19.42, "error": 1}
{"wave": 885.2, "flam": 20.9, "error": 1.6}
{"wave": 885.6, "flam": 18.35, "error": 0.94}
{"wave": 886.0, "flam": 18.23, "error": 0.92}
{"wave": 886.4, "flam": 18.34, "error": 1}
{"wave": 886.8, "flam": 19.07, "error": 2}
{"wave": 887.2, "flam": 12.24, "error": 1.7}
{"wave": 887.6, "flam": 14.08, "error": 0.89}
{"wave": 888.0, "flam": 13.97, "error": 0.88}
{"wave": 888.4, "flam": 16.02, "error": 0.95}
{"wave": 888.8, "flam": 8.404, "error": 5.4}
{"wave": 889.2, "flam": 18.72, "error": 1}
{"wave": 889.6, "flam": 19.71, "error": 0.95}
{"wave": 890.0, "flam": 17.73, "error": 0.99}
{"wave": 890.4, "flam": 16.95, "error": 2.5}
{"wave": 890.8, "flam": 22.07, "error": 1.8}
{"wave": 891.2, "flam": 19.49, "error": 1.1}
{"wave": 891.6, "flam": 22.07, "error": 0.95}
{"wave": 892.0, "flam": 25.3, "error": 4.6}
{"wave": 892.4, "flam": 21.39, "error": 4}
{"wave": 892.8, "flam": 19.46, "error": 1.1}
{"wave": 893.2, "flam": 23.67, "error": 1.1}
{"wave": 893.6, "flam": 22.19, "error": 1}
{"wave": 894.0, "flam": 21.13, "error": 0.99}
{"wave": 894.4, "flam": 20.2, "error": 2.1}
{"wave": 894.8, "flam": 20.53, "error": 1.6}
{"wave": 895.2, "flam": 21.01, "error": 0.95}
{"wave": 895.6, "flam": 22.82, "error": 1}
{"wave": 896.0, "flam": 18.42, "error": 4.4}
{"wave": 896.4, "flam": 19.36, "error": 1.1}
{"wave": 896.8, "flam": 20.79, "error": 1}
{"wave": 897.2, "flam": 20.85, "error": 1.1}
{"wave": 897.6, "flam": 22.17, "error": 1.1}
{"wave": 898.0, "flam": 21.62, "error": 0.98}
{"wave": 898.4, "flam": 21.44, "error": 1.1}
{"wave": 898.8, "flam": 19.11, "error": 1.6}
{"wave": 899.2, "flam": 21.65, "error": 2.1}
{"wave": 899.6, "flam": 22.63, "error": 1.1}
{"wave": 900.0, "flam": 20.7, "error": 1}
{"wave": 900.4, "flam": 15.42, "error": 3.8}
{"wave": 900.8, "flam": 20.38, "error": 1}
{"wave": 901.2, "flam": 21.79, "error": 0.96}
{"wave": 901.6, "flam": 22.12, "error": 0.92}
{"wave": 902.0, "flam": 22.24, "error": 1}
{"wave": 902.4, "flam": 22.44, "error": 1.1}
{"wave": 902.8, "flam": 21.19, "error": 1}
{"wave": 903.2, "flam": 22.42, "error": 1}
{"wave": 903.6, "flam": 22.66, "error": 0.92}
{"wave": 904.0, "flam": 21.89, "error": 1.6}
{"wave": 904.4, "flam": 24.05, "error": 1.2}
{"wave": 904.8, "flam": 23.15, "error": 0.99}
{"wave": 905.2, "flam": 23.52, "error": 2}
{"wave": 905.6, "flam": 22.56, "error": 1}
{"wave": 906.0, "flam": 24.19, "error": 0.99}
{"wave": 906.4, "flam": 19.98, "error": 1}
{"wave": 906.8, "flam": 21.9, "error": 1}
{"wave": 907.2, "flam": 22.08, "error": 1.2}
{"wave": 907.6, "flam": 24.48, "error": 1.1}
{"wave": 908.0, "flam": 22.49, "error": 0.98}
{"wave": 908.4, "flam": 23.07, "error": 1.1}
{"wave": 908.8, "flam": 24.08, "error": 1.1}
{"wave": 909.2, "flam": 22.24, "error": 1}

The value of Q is 0.79 nm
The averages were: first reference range 19.7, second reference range 22.3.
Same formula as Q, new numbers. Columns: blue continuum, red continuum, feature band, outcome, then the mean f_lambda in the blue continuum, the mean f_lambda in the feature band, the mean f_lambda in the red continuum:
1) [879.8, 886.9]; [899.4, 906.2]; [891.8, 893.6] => -0.16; 19.4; 22.4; 22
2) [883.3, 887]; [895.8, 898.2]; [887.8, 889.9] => 0.48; 19.9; 15.5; 20.5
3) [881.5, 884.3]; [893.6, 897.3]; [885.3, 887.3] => 0.26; 20.1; 17.7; 20.6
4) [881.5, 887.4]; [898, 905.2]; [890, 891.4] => 0.05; 19.1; 19.2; 21.5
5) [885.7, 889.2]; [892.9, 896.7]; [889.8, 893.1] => -0.40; 15.3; 20.7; 21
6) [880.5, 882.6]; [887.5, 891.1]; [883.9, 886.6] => -0.25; 19.3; 19.7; 16.6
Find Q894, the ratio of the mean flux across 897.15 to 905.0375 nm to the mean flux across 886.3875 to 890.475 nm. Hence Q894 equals 1.36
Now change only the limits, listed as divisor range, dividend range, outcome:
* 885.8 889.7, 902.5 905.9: 1.44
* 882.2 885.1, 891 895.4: 1.06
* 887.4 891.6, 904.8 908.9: 1.34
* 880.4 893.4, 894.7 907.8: 1.14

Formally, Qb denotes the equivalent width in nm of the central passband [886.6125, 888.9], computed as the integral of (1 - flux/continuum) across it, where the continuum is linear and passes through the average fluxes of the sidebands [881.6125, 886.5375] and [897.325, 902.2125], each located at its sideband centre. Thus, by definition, 0.66 nm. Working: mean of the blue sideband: 19.7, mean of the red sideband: 20.9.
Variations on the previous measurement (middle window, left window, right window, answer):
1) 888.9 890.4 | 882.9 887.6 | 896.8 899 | 0.15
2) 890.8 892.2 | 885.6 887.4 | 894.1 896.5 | -0.24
